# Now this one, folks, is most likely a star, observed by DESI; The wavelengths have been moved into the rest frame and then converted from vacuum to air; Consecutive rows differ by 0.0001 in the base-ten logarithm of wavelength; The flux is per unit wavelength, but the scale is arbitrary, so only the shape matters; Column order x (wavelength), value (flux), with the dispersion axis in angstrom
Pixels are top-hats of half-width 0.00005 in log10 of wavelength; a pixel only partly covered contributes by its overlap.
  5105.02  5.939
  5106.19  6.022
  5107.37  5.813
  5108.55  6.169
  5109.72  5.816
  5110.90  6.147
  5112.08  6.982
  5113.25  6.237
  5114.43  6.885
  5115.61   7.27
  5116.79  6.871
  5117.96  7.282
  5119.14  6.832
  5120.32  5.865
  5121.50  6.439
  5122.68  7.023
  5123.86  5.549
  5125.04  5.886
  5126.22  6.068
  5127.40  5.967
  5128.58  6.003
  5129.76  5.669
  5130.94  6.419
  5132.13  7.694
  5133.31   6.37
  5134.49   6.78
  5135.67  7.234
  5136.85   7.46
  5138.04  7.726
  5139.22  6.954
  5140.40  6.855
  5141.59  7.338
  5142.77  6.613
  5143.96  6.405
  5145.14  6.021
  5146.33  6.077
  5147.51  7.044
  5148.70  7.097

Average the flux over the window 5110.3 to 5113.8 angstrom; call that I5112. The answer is 6.46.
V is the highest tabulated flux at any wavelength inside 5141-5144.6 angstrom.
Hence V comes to 7.338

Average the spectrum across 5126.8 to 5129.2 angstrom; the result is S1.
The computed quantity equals 5.99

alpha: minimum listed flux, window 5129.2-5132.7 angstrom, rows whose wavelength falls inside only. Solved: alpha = 5.669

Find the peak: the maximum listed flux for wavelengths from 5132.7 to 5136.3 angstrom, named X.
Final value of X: 7.234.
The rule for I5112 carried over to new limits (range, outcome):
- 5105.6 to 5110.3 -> 5.96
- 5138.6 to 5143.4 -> 6.94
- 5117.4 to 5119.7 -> 7.05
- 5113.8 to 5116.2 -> 7.05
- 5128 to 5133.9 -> 6.43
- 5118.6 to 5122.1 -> 6.37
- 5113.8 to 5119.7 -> 7.02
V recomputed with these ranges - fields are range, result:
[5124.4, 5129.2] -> 6.068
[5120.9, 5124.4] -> 7.023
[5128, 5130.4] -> 6.003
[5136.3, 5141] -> 7.726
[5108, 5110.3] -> 6.169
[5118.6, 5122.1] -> 6.832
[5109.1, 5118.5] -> 7.282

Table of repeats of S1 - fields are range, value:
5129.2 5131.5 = 6.05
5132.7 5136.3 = 6.82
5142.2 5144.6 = 6.49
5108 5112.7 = 6.29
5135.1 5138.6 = 7.46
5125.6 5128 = 6.02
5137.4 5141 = 7.17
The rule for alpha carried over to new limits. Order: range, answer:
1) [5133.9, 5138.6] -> 6.78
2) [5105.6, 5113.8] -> 5.813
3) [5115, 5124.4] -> 5.549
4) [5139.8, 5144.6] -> 6.405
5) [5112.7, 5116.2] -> 6.237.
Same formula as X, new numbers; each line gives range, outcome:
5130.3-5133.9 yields 7.694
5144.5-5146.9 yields 6.077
